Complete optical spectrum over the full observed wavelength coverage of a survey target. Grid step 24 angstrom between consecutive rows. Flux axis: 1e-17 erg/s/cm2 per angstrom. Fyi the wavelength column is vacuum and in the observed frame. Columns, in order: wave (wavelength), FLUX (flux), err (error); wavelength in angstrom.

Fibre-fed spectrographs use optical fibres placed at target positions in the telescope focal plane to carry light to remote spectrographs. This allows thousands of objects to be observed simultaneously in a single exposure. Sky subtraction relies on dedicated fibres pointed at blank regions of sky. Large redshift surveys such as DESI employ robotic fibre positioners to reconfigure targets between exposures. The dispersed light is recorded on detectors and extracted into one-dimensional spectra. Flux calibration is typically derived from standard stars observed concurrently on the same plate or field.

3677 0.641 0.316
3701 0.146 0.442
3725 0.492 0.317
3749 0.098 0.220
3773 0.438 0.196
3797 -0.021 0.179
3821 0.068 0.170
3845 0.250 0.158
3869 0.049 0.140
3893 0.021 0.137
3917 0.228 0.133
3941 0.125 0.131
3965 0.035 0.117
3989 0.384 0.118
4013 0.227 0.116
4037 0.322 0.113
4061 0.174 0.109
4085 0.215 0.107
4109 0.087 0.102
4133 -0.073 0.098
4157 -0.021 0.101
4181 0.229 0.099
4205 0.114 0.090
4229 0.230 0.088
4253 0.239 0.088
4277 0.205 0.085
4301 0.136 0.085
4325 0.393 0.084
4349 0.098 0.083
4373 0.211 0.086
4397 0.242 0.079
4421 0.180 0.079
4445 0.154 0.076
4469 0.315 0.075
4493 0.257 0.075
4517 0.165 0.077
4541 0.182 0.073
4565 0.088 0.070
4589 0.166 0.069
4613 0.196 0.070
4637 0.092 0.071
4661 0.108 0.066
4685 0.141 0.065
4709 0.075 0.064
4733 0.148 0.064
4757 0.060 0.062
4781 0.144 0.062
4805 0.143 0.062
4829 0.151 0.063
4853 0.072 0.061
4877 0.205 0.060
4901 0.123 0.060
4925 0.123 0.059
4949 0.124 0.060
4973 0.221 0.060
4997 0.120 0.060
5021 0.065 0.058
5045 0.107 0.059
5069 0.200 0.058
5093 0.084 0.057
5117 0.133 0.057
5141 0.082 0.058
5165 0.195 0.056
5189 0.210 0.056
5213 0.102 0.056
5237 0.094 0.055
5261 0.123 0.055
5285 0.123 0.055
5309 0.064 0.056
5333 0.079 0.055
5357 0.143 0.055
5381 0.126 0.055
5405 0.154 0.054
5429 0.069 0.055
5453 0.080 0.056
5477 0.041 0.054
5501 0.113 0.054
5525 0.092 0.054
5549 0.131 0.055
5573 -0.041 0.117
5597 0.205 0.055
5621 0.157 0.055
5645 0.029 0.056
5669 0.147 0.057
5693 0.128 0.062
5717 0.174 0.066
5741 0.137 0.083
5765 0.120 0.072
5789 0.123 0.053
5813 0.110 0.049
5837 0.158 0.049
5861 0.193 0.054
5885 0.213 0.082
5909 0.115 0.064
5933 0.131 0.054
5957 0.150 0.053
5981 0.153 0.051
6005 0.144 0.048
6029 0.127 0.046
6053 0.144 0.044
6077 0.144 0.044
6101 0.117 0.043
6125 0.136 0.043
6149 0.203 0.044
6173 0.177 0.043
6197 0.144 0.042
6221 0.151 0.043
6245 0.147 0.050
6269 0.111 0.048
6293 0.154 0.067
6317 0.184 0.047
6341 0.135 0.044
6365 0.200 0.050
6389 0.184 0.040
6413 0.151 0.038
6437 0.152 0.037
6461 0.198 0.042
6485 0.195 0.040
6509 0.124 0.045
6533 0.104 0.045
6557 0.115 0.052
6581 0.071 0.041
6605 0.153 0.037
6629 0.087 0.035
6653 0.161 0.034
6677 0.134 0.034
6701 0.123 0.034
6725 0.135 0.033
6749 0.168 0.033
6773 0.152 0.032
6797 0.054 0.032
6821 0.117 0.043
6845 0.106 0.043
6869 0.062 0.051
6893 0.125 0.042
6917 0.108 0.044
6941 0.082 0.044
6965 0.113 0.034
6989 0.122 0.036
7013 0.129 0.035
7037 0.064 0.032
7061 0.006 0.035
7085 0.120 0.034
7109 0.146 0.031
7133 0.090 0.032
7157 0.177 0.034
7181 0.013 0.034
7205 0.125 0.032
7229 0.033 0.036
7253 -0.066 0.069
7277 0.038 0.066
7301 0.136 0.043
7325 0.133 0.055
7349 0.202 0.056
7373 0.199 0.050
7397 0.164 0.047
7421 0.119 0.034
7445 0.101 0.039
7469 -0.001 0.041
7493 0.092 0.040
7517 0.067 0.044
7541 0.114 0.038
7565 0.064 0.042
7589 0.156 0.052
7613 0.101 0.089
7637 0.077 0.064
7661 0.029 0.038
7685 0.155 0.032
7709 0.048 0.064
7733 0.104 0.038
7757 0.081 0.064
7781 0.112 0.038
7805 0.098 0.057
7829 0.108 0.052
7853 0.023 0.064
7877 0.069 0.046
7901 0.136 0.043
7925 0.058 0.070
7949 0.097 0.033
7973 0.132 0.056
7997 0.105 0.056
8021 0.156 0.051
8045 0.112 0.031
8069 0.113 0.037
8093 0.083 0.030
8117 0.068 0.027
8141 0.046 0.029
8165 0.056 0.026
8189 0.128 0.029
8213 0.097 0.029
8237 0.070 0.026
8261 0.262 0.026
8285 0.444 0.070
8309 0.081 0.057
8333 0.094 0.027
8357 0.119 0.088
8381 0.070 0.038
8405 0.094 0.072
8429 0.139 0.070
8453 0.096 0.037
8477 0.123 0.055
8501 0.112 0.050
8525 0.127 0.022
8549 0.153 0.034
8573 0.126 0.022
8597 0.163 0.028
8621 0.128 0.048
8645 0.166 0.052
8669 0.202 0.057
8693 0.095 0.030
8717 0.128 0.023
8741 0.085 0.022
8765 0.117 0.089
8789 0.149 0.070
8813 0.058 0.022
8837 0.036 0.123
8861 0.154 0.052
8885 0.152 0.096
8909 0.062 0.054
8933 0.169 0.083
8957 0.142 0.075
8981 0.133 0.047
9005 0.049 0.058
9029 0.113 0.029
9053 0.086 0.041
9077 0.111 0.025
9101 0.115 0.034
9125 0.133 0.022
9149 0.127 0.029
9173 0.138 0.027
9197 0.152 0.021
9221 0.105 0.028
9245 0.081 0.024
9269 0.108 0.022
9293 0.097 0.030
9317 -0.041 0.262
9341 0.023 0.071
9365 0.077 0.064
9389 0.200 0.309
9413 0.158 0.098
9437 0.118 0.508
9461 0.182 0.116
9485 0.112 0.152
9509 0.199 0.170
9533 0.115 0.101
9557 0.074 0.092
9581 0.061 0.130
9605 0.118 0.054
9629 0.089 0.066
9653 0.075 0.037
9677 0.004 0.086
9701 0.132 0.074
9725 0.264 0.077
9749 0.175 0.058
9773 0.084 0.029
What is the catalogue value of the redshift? 1.219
